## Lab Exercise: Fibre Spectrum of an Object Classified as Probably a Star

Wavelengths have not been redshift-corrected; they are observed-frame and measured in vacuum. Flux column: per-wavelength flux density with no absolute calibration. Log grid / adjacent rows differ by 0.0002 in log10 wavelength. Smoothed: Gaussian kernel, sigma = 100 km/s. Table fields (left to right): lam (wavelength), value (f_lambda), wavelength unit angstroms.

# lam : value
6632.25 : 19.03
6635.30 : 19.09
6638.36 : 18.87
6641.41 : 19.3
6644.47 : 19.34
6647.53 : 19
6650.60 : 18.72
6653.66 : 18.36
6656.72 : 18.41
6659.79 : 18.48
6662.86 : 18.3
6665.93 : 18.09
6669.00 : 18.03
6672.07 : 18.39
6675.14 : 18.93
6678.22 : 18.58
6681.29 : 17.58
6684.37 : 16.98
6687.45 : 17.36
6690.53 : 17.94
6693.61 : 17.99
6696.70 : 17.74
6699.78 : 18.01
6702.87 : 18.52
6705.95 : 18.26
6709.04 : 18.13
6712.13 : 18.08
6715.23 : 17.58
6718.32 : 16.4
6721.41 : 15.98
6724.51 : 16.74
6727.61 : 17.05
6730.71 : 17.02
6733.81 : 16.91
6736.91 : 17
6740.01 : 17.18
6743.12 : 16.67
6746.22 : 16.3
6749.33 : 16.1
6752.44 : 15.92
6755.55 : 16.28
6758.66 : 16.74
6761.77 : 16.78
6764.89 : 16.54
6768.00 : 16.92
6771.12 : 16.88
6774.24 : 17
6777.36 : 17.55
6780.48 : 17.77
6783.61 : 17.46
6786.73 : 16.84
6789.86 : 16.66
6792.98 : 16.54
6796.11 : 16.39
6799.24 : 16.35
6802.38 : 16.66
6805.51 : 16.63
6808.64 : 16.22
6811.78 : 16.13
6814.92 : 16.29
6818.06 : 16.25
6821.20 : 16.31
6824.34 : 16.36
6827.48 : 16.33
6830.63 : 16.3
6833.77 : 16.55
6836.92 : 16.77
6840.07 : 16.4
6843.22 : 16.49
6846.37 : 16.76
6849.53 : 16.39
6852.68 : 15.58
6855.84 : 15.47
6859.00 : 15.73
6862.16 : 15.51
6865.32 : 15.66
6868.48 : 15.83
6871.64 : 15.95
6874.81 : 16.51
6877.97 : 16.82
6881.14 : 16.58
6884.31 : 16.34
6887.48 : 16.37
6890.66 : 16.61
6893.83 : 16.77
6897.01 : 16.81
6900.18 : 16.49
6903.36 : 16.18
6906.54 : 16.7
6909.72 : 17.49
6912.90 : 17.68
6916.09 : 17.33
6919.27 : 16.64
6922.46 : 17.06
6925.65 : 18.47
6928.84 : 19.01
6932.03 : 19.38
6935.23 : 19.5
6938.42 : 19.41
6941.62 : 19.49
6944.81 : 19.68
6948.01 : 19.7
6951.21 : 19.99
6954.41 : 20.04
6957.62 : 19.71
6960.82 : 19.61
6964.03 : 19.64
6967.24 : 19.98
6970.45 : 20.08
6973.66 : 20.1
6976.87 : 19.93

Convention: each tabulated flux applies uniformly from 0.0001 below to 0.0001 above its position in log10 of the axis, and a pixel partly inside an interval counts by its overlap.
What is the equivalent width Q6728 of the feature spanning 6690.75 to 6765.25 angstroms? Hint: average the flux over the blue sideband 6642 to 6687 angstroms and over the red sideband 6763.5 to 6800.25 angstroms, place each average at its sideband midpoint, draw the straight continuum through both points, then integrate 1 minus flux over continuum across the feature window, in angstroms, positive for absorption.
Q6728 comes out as 2.1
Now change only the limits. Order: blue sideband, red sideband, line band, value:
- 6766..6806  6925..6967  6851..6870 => 2.6 angstroms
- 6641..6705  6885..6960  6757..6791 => 2.2 angstroms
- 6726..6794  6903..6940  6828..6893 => 4.8 angstroms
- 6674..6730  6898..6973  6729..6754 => 1.6 angstroms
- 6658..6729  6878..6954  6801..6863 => 5.4 angstroms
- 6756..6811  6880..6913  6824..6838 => 0.2 angstroms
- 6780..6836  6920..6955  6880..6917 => 3.2 angstroms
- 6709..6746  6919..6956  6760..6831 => 4.0 angstroms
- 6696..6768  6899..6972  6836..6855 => 1.7 angstroms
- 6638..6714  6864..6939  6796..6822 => 1.8 angstroms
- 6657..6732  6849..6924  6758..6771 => 0.4 angstroms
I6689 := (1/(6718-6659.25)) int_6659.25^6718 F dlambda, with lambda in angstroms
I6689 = 18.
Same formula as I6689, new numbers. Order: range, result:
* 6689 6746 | 17.4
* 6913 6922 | 17.1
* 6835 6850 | 16.6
